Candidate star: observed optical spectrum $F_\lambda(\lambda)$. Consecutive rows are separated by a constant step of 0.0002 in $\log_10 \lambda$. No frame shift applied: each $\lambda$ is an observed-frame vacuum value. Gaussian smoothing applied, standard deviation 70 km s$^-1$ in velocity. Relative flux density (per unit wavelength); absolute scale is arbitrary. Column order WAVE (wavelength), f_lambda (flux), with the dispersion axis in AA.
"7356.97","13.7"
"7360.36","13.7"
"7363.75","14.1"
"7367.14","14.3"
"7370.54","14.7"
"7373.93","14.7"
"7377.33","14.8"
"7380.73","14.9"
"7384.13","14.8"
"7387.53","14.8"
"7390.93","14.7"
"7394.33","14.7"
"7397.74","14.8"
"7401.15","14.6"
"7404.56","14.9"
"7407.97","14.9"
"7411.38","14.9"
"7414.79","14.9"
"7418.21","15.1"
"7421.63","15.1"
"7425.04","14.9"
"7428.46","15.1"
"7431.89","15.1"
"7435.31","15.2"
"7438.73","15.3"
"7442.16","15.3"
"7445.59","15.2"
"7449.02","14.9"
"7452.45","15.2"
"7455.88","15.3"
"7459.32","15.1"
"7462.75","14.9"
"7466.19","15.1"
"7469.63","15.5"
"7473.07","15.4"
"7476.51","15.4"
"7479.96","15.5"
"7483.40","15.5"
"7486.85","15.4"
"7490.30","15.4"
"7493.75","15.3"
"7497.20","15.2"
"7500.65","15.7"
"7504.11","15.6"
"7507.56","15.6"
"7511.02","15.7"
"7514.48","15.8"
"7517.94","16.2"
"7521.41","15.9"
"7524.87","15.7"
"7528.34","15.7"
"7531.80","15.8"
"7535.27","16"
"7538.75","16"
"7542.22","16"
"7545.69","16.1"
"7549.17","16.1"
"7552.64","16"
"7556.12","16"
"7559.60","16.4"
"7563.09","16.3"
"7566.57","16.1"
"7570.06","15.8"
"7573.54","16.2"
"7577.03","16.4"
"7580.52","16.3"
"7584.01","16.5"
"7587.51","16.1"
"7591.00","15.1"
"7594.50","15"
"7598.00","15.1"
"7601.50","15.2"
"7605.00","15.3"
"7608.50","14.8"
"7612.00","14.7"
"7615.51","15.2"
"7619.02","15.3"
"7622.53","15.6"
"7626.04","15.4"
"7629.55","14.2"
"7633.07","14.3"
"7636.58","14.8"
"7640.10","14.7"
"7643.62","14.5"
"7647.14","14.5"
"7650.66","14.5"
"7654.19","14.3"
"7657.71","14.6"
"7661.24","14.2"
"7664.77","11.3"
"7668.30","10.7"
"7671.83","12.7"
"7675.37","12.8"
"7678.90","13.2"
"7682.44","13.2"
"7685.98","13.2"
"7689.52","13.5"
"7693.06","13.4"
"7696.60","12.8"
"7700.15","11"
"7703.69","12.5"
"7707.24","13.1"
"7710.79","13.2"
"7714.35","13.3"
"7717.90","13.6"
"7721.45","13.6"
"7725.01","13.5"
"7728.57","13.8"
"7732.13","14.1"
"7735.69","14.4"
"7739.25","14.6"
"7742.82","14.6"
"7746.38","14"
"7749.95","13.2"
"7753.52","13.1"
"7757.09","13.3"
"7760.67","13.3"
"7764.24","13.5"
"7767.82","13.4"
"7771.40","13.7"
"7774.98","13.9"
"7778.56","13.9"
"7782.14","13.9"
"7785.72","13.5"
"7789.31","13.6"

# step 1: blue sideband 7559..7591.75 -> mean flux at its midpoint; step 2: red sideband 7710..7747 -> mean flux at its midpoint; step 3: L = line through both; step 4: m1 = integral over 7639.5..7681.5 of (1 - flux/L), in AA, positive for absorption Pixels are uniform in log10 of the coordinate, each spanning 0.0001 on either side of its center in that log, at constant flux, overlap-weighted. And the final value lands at 4.1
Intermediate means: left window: 16.1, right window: 13.9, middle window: 13.5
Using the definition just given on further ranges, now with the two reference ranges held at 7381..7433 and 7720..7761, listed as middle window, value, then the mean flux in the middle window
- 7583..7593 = -1.07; 15.8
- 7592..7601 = -0.51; 15.1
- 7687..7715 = 2.20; 12.8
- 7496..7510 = -0.93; 15.5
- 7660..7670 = 1.49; 12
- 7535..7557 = -2.43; 16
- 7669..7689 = 1.54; 12.9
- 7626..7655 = -0.83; 14.5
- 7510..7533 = -2.09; 15.8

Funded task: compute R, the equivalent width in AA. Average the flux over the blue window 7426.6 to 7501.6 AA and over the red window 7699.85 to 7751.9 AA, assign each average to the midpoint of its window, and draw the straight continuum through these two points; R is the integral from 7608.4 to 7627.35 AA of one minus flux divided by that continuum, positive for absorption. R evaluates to -1.2 AA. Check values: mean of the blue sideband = 15.3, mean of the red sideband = 13.6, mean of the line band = 15.2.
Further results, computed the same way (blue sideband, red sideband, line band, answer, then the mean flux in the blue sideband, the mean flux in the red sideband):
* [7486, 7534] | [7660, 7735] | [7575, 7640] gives -4.6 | 15.7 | 13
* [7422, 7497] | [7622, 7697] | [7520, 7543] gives -1.8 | 15.2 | 13.7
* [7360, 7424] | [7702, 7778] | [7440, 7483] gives -2.2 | 14.7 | 13.6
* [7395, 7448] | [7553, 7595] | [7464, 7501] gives 0.1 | 15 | 16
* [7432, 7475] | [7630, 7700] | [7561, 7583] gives -3.0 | 15.2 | 13.5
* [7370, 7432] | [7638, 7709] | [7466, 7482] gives -1.1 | 14.9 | 13.2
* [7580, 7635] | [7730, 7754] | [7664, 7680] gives 2.7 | 15.2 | 14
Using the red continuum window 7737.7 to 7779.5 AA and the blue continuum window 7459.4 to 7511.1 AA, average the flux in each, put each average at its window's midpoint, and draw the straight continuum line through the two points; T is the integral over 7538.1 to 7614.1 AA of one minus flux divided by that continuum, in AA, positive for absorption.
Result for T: -4.9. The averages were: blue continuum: 15.4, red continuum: 13.7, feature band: 15.8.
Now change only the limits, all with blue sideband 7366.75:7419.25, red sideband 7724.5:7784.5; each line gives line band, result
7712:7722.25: 0.30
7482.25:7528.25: -3.64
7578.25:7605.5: -2.62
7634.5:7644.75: -0.41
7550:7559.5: -1.15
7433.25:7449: -0.60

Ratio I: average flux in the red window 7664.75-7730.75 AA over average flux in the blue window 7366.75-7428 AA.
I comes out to 0.87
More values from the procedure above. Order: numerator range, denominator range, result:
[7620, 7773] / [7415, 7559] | 0.88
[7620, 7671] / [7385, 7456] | 0.94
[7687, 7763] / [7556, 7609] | 0.85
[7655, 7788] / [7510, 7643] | 0.86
